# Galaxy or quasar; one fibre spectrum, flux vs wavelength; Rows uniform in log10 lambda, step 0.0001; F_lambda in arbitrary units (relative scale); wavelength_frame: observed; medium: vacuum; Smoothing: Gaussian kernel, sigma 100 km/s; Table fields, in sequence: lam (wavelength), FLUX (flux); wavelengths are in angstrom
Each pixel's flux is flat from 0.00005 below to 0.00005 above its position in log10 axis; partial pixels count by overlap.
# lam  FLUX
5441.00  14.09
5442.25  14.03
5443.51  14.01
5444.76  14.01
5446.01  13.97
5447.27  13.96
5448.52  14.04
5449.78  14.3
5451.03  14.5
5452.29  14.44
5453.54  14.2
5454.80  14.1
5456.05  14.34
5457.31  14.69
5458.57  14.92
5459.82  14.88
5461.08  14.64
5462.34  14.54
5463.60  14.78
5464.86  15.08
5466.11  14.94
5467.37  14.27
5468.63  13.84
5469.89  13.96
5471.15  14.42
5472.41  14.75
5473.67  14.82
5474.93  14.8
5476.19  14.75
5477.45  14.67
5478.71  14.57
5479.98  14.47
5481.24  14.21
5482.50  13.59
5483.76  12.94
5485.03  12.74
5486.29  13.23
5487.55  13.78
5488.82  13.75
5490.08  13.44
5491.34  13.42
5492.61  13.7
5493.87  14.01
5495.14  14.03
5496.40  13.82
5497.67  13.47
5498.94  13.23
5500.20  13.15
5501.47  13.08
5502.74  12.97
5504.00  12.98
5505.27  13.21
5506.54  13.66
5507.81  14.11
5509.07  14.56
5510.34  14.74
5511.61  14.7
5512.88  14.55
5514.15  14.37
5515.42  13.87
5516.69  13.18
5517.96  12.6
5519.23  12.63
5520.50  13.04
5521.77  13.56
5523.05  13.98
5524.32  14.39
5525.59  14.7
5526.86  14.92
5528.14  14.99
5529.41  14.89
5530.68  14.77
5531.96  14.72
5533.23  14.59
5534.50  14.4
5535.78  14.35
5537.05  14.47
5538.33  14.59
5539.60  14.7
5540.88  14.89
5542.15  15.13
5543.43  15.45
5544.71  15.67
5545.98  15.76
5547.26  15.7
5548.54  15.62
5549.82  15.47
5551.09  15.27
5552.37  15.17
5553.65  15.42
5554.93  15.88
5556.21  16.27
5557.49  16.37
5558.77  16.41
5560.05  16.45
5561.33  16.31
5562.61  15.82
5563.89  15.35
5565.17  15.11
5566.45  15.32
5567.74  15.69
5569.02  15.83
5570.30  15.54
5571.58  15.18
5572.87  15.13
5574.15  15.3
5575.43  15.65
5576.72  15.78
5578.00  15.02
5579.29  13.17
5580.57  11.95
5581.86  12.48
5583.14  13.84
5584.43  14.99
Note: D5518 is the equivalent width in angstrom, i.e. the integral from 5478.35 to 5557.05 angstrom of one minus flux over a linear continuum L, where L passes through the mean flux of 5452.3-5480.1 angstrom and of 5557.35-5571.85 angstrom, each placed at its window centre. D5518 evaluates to 4.92 angstrom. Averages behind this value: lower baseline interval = 14.6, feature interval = 14.3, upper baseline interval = 15.8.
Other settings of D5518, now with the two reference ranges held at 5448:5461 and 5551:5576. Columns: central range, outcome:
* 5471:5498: 1.5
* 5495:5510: 1.5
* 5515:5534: 1.5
